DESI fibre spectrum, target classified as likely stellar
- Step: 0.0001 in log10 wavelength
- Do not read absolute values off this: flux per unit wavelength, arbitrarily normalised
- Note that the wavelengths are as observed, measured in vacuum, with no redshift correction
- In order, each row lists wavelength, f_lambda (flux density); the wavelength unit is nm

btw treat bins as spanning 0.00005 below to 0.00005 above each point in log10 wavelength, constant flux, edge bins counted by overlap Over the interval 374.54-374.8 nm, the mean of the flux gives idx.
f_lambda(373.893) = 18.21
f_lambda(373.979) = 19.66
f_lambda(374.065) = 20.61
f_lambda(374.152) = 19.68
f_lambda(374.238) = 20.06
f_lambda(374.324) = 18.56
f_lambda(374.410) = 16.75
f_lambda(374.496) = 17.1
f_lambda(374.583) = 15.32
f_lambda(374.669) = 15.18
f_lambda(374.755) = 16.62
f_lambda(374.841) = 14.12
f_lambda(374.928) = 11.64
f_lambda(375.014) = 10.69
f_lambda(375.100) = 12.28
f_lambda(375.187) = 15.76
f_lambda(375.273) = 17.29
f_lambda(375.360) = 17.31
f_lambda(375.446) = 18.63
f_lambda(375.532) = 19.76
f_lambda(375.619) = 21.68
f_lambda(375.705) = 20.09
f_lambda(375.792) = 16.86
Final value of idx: 15.7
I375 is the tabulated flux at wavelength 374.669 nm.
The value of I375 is 15.18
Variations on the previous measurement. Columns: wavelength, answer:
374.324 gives 18.56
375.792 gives 16.86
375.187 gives 15.76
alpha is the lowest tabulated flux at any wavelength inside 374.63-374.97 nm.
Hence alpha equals 11.64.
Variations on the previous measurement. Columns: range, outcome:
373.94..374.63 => 15.32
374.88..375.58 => 10.69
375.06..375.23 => 12.28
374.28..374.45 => 16.75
